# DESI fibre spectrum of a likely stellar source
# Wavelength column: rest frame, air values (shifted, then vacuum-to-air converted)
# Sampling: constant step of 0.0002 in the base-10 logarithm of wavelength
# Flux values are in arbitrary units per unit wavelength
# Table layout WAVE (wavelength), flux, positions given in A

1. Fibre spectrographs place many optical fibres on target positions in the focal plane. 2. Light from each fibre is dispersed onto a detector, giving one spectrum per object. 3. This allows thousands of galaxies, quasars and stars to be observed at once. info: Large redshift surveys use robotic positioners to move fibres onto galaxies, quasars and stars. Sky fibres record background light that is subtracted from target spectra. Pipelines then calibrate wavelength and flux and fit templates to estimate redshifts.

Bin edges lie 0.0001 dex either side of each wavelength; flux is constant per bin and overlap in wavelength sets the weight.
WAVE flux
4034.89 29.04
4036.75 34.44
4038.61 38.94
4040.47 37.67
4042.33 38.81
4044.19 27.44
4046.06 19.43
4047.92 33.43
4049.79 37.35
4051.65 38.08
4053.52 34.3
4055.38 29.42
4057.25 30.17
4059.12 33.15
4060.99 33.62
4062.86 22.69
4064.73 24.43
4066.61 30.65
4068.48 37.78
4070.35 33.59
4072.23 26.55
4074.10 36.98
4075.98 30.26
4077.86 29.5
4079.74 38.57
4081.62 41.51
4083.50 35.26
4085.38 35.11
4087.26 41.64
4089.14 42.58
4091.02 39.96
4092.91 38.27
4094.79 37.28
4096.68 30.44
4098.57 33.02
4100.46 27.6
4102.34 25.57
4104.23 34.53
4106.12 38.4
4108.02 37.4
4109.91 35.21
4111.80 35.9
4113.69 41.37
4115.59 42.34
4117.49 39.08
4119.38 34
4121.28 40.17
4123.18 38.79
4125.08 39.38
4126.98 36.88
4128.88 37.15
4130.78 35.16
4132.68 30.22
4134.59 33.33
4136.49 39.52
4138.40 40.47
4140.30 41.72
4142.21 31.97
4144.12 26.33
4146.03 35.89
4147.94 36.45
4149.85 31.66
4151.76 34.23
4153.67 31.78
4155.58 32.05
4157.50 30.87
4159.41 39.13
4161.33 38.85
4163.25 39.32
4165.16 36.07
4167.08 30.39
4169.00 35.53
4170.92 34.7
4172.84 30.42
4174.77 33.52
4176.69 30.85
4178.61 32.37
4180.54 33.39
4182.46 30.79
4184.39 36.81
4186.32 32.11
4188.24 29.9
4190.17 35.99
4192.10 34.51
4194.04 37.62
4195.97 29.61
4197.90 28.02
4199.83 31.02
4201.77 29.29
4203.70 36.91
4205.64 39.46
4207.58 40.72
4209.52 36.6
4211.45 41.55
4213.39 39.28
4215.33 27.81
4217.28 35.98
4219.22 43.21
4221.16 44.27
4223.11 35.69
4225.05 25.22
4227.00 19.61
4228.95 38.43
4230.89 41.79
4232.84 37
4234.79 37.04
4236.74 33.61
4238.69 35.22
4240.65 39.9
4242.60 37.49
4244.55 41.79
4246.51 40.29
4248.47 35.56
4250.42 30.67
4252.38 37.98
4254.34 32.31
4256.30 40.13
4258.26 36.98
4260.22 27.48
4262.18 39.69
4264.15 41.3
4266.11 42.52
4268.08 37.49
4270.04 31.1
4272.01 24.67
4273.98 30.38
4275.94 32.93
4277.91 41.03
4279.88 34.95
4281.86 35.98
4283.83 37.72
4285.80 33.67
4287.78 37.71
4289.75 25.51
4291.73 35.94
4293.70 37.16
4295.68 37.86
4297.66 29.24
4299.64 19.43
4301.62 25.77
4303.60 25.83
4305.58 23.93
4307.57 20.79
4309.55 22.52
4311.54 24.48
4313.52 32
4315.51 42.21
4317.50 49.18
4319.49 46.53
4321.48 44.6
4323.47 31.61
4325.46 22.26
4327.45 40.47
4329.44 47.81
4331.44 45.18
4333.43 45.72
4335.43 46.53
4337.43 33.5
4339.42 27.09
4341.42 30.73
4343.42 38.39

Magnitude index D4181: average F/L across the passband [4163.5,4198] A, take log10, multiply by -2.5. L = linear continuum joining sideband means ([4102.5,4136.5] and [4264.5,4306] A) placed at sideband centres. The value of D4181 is 0.07 mag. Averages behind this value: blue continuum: 36.8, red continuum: 32.7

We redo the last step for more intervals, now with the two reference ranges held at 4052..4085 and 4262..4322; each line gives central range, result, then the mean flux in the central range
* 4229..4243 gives -0.13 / 37.5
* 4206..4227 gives -0.10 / 36.3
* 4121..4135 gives -0.11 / 36.3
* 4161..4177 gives -0.05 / 34.4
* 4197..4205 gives 0.05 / 31.7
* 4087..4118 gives -0.12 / 36.4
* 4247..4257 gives -0.07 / 35.4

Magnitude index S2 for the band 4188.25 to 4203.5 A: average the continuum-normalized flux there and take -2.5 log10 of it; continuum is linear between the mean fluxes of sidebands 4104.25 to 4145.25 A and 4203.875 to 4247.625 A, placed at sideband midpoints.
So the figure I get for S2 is 0.141 mag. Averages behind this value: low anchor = 36.8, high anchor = 36.9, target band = 32.4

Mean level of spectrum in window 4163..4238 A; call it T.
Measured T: 34.5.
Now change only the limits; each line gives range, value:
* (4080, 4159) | 35.9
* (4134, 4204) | 33.8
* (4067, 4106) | 34.8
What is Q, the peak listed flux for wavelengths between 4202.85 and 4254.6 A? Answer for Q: 44.27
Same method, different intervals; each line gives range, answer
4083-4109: 42.58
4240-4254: 41.79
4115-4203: 42.34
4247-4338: 49.18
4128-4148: 41.72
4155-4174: 39.32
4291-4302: 37.86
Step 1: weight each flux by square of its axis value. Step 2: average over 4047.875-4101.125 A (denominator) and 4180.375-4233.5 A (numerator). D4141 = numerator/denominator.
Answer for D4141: 1.1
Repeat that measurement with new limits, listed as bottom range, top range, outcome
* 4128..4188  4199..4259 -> 1.09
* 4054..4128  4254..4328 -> 1.06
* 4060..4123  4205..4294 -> 1.11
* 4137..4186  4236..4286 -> 1.10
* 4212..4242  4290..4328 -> 0.93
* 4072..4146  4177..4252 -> 1.03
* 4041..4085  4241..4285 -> 1.22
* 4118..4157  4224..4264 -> 1.06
